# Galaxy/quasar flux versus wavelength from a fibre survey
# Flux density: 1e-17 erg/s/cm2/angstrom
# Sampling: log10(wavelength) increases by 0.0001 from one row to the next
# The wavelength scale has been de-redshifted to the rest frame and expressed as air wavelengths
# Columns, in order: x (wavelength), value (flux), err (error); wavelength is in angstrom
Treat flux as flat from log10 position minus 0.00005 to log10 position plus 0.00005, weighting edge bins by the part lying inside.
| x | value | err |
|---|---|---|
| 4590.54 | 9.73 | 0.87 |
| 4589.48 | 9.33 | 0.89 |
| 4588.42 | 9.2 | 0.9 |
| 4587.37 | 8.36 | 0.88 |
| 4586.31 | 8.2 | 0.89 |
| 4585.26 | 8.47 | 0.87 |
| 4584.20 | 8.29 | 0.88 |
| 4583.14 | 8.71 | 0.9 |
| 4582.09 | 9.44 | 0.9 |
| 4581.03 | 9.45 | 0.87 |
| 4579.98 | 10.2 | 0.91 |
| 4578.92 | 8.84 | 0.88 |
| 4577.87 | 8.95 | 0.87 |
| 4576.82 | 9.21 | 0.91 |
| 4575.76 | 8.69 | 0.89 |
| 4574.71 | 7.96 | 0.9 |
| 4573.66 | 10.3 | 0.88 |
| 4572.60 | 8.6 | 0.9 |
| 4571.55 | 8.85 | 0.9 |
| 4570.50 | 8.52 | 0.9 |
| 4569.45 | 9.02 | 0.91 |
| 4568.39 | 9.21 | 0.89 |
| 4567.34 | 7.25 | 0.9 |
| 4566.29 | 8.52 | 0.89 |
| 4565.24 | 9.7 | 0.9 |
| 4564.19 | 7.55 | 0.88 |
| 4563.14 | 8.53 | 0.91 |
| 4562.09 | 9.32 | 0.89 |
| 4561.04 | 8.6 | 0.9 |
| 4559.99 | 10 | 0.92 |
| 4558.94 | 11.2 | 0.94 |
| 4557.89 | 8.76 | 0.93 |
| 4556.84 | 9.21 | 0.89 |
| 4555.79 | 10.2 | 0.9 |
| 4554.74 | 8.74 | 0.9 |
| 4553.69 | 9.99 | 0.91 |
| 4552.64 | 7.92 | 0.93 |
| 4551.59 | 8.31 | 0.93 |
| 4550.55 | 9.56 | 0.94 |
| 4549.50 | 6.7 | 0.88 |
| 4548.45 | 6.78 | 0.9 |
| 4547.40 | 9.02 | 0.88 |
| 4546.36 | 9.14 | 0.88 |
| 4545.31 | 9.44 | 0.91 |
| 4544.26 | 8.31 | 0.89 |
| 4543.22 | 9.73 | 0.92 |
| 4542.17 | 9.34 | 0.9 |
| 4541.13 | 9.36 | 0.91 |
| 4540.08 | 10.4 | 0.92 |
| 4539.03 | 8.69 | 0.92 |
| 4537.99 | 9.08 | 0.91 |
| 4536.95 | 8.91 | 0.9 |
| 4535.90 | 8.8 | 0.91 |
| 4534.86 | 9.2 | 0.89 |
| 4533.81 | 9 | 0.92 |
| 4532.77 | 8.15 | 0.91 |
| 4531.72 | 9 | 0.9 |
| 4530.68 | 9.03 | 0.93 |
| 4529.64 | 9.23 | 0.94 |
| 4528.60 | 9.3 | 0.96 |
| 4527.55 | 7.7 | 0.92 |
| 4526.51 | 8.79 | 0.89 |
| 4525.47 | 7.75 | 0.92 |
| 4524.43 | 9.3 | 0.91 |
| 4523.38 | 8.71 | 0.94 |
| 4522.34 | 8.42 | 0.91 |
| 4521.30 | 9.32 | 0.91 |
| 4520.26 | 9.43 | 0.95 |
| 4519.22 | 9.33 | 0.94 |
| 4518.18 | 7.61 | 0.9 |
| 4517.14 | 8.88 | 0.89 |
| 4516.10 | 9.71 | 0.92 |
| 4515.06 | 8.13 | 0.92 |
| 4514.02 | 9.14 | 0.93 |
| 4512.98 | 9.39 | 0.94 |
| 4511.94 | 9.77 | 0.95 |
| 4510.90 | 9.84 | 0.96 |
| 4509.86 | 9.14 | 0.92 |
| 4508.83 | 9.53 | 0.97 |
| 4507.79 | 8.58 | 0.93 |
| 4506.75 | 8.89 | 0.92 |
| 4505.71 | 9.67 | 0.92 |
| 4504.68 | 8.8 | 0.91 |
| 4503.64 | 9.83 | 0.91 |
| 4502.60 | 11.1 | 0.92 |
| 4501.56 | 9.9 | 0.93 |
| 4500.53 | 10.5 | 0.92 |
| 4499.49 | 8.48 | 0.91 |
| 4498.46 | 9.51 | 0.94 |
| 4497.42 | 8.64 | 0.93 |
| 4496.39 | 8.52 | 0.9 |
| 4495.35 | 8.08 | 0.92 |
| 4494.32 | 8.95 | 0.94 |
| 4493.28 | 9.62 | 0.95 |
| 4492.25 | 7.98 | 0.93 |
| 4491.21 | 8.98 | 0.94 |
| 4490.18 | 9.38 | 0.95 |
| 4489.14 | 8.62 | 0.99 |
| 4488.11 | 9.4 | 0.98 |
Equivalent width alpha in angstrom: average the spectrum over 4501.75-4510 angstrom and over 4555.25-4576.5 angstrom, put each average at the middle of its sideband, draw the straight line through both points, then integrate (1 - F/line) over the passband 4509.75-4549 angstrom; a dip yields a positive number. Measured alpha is 1.4 angstrom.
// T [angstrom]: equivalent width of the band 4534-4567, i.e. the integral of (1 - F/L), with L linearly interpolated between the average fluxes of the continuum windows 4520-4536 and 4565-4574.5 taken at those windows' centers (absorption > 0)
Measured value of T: -0.63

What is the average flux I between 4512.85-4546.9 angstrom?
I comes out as 8.96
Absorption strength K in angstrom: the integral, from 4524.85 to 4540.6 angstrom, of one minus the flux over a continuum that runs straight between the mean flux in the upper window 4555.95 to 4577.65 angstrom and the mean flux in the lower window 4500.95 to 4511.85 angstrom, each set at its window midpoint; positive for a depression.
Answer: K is 0.7 angstrom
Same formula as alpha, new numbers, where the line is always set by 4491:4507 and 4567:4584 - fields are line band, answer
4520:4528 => 0.4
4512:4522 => 0.2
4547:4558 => 0.5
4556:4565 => -0.2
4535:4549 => 0.1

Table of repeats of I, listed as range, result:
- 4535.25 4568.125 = 8.94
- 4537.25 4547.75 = 9.26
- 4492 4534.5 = 9.05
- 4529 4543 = 9.11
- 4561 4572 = 8.65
